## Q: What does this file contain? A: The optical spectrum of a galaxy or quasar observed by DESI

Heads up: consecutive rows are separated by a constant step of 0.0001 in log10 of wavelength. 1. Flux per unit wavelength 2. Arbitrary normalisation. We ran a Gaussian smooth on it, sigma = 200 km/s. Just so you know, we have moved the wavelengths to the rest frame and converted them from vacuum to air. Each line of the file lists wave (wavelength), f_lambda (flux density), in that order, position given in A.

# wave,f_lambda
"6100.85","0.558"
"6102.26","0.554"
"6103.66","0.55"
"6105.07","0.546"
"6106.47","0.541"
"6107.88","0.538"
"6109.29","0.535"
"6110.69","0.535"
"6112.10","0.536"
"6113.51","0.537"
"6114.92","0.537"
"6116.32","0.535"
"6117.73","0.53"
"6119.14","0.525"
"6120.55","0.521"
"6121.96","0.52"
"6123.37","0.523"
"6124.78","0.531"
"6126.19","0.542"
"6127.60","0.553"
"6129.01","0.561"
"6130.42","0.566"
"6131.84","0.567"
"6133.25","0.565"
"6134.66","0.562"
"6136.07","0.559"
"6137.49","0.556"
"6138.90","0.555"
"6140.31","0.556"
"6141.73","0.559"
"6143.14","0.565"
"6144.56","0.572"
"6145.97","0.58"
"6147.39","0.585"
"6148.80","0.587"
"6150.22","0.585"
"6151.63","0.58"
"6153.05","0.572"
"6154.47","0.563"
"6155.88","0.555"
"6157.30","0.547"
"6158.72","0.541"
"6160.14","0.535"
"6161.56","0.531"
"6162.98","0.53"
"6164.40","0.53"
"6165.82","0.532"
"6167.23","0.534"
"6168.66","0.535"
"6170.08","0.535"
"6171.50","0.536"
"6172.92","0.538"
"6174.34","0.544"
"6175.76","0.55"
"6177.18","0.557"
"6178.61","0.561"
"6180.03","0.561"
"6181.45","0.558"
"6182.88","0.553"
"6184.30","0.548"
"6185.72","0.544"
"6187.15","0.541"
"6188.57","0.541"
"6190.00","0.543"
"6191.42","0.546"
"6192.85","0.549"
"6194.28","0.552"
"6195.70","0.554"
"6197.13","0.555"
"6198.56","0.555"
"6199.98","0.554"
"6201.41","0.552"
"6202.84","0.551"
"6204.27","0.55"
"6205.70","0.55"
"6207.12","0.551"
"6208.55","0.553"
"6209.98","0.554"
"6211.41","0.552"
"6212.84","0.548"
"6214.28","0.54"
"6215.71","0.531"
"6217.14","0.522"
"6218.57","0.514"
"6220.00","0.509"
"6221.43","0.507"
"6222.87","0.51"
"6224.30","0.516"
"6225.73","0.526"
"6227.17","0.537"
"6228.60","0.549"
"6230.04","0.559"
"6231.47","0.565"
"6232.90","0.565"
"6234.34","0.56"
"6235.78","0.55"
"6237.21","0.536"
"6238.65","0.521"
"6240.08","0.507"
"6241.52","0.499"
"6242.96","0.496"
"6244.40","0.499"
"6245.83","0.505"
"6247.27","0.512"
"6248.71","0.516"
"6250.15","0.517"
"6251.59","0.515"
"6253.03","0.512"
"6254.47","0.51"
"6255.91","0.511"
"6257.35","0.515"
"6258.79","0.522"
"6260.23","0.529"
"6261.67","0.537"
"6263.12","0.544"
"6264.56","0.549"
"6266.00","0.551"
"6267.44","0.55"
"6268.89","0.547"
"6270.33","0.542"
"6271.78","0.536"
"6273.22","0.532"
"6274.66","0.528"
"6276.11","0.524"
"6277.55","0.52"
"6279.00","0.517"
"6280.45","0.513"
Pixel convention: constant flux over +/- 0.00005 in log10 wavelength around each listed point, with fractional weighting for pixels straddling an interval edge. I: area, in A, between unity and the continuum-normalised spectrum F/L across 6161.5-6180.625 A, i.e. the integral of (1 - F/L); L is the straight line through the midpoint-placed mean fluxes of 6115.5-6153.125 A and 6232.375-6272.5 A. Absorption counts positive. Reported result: 0.2 A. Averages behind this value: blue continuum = 0.556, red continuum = 0.527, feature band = 0.541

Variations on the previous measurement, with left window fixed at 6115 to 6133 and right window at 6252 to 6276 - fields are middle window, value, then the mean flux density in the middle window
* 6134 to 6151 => -0.9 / 0.569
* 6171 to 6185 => -0.4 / 0.551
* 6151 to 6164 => -0.3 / 0.549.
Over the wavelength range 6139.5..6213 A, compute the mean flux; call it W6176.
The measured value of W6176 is 0.552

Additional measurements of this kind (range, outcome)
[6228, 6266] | 0.527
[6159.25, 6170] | 0.532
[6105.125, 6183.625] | 0.549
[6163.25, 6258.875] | 0.536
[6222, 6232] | 0.536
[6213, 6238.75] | 0.535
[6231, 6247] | 0.527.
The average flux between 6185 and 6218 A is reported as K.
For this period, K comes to 0.547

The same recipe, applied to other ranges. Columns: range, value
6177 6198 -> 0.551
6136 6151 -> 0.57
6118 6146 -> 0.551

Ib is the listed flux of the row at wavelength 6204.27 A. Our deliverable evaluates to 0.55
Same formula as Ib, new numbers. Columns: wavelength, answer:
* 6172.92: 0.538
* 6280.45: 0.513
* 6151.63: 0.58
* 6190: 0.543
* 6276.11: 0.524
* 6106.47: 0.541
